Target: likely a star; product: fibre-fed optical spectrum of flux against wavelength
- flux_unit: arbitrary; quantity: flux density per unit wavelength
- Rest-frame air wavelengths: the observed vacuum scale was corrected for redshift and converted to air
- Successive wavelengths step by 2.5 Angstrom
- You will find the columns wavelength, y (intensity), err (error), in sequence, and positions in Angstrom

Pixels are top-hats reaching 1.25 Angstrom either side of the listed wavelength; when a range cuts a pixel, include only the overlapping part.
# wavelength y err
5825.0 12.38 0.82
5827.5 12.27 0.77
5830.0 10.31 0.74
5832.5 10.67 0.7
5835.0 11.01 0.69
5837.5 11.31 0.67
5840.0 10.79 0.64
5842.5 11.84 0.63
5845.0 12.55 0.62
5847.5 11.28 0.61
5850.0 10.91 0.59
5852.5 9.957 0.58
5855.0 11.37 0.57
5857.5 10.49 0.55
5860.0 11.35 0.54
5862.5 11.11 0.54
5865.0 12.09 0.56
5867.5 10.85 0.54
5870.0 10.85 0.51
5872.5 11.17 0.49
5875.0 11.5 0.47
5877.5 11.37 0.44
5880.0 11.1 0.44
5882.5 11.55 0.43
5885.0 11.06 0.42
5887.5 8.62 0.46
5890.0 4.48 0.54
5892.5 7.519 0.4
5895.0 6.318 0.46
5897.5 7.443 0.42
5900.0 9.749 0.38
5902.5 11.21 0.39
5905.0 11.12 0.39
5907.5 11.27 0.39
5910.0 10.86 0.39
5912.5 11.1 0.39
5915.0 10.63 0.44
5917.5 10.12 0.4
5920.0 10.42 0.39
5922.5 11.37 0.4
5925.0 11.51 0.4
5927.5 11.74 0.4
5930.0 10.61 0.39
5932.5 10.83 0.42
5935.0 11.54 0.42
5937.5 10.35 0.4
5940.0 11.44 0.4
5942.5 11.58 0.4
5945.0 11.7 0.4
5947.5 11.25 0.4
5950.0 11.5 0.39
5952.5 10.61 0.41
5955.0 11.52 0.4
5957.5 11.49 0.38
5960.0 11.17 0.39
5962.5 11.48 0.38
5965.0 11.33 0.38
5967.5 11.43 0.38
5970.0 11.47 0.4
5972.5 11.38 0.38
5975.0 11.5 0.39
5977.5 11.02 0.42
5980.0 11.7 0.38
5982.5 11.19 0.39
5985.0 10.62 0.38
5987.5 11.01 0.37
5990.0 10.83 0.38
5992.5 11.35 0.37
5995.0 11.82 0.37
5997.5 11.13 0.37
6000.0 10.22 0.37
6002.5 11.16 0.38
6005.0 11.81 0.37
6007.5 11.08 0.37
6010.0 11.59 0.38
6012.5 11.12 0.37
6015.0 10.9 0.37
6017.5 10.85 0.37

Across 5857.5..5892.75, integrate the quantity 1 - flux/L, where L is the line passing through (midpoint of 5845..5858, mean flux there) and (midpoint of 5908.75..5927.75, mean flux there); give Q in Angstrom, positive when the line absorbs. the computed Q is 1.8 Angstrom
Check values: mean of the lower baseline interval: 11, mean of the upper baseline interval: 10.9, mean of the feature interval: 10.4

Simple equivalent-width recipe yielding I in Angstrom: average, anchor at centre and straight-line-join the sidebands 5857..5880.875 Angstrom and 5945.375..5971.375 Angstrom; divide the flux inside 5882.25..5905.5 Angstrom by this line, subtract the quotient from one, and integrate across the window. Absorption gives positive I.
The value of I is 5.22 Angstrom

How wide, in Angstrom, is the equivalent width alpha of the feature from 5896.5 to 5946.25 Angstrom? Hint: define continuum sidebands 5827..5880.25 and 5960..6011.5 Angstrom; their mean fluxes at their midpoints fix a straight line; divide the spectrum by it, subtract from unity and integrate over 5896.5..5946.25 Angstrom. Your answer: 1.6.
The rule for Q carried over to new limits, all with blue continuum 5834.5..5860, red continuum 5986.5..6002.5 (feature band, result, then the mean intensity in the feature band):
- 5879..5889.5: 0.9 Angstrom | 10.1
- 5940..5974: -0.9 Angstrom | 11.4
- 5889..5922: 4.9 Angstrom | 9.48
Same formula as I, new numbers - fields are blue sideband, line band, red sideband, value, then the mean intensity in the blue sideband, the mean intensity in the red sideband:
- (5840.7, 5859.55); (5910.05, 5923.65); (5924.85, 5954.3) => 0.6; 11.2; 11.2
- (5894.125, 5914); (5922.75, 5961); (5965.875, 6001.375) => -2.6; 9.96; 11.2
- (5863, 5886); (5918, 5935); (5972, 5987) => 0.3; 11.3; 11.2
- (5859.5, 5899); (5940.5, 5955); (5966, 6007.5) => -0.8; 9.87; 11.2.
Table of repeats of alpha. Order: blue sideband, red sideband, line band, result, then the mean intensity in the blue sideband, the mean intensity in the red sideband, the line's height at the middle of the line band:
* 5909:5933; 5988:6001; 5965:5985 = -0.5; 10.9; 11.1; 11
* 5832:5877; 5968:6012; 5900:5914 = 0.3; 11.2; 11.2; 11.2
